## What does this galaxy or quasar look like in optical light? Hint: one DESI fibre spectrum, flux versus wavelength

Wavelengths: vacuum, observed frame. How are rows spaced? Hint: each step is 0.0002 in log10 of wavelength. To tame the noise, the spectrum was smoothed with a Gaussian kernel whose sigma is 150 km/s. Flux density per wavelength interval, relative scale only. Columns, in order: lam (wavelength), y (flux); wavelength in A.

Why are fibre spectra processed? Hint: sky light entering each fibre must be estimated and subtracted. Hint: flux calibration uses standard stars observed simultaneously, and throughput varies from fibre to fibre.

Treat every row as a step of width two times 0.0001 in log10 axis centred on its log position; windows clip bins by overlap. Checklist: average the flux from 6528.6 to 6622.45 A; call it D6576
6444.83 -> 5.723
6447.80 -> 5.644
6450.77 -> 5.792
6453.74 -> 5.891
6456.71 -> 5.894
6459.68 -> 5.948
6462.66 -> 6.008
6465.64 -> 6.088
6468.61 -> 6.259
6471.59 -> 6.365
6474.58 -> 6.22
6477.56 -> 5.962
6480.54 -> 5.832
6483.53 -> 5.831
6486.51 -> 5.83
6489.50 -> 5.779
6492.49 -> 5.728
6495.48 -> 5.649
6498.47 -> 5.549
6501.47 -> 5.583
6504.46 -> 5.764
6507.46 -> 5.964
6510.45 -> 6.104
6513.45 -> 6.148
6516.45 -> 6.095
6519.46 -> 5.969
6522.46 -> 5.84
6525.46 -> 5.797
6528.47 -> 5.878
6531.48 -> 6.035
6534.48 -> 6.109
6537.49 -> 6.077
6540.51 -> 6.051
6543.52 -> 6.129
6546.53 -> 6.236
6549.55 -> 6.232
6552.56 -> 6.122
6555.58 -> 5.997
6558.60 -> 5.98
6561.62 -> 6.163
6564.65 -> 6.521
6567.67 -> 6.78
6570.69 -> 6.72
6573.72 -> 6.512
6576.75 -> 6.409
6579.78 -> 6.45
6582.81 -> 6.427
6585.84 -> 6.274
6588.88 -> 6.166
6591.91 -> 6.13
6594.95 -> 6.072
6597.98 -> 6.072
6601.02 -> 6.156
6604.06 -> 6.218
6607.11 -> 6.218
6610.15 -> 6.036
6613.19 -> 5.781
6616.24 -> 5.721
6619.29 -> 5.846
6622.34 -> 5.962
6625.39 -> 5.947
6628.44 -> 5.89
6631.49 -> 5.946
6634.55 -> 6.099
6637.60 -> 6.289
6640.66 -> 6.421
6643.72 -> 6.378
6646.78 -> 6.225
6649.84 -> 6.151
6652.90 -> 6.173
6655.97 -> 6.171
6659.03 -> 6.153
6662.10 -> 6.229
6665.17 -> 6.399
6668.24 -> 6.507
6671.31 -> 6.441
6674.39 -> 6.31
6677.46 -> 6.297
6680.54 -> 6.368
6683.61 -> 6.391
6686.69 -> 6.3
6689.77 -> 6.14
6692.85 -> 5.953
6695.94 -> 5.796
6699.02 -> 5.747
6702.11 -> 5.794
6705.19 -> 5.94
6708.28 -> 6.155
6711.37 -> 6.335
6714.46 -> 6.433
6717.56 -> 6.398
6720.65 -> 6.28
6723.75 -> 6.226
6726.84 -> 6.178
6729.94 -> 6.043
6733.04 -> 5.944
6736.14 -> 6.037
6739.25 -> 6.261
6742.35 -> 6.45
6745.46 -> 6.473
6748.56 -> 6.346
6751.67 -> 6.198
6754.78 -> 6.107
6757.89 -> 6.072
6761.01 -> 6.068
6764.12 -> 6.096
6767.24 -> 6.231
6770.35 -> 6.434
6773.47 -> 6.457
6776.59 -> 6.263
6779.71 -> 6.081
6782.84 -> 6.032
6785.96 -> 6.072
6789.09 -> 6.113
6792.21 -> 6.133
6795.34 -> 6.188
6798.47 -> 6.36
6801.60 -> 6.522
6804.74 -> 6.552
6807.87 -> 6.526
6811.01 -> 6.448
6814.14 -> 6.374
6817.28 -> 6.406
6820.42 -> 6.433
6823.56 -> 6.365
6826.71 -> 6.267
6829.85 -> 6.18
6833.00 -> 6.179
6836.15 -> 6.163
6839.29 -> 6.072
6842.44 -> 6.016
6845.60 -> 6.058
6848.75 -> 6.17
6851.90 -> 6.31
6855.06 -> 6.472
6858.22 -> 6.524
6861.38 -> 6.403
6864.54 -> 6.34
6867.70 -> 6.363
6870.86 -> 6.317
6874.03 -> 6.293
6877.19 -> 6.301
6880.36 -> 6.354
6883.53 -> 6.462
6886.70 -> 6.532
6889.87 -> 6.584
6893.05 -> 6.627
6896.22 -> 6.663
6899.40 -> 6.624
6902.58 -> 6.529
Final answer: 6.18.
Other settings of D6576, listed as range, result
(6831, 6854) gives 6.15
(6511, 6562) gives 6.05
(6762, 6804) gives 6.23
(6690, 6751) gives 6.15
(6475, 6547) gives 5.91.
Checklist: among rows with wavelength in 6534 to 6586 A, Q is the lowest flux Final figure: 5.98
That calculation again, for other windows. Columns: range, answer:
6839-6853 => 6.016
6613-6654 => 5.721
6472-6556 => 5.549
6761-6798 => 6.032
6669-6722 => 5.747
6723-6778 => 5.944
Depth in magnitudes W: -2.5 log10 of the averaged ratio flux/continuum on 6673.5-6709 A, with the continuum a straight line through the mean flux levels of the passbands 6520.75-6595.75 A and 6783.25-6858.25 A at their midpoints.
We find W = 0.026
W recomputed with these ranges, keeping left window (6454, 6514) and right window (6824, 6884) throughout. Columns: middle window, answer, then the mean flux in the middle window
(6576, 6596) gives -0.05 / 6.27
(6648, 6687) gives -0.04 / 6.3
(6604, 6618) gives 0.01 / 5.97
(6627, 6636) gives 0.02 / 5.98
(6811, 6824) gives -0.03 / 6.41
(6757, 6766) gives 0.02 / 6.08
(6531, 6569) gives -0.04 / 6.19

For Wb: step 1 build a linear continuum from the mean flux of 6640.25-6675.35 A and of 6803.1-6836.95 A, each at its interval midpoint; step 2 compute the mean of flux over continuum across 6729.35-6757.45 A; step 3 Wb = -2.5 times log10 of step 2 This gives 0.02 mag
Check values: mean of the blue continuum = 6.29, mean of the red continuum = 6.36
